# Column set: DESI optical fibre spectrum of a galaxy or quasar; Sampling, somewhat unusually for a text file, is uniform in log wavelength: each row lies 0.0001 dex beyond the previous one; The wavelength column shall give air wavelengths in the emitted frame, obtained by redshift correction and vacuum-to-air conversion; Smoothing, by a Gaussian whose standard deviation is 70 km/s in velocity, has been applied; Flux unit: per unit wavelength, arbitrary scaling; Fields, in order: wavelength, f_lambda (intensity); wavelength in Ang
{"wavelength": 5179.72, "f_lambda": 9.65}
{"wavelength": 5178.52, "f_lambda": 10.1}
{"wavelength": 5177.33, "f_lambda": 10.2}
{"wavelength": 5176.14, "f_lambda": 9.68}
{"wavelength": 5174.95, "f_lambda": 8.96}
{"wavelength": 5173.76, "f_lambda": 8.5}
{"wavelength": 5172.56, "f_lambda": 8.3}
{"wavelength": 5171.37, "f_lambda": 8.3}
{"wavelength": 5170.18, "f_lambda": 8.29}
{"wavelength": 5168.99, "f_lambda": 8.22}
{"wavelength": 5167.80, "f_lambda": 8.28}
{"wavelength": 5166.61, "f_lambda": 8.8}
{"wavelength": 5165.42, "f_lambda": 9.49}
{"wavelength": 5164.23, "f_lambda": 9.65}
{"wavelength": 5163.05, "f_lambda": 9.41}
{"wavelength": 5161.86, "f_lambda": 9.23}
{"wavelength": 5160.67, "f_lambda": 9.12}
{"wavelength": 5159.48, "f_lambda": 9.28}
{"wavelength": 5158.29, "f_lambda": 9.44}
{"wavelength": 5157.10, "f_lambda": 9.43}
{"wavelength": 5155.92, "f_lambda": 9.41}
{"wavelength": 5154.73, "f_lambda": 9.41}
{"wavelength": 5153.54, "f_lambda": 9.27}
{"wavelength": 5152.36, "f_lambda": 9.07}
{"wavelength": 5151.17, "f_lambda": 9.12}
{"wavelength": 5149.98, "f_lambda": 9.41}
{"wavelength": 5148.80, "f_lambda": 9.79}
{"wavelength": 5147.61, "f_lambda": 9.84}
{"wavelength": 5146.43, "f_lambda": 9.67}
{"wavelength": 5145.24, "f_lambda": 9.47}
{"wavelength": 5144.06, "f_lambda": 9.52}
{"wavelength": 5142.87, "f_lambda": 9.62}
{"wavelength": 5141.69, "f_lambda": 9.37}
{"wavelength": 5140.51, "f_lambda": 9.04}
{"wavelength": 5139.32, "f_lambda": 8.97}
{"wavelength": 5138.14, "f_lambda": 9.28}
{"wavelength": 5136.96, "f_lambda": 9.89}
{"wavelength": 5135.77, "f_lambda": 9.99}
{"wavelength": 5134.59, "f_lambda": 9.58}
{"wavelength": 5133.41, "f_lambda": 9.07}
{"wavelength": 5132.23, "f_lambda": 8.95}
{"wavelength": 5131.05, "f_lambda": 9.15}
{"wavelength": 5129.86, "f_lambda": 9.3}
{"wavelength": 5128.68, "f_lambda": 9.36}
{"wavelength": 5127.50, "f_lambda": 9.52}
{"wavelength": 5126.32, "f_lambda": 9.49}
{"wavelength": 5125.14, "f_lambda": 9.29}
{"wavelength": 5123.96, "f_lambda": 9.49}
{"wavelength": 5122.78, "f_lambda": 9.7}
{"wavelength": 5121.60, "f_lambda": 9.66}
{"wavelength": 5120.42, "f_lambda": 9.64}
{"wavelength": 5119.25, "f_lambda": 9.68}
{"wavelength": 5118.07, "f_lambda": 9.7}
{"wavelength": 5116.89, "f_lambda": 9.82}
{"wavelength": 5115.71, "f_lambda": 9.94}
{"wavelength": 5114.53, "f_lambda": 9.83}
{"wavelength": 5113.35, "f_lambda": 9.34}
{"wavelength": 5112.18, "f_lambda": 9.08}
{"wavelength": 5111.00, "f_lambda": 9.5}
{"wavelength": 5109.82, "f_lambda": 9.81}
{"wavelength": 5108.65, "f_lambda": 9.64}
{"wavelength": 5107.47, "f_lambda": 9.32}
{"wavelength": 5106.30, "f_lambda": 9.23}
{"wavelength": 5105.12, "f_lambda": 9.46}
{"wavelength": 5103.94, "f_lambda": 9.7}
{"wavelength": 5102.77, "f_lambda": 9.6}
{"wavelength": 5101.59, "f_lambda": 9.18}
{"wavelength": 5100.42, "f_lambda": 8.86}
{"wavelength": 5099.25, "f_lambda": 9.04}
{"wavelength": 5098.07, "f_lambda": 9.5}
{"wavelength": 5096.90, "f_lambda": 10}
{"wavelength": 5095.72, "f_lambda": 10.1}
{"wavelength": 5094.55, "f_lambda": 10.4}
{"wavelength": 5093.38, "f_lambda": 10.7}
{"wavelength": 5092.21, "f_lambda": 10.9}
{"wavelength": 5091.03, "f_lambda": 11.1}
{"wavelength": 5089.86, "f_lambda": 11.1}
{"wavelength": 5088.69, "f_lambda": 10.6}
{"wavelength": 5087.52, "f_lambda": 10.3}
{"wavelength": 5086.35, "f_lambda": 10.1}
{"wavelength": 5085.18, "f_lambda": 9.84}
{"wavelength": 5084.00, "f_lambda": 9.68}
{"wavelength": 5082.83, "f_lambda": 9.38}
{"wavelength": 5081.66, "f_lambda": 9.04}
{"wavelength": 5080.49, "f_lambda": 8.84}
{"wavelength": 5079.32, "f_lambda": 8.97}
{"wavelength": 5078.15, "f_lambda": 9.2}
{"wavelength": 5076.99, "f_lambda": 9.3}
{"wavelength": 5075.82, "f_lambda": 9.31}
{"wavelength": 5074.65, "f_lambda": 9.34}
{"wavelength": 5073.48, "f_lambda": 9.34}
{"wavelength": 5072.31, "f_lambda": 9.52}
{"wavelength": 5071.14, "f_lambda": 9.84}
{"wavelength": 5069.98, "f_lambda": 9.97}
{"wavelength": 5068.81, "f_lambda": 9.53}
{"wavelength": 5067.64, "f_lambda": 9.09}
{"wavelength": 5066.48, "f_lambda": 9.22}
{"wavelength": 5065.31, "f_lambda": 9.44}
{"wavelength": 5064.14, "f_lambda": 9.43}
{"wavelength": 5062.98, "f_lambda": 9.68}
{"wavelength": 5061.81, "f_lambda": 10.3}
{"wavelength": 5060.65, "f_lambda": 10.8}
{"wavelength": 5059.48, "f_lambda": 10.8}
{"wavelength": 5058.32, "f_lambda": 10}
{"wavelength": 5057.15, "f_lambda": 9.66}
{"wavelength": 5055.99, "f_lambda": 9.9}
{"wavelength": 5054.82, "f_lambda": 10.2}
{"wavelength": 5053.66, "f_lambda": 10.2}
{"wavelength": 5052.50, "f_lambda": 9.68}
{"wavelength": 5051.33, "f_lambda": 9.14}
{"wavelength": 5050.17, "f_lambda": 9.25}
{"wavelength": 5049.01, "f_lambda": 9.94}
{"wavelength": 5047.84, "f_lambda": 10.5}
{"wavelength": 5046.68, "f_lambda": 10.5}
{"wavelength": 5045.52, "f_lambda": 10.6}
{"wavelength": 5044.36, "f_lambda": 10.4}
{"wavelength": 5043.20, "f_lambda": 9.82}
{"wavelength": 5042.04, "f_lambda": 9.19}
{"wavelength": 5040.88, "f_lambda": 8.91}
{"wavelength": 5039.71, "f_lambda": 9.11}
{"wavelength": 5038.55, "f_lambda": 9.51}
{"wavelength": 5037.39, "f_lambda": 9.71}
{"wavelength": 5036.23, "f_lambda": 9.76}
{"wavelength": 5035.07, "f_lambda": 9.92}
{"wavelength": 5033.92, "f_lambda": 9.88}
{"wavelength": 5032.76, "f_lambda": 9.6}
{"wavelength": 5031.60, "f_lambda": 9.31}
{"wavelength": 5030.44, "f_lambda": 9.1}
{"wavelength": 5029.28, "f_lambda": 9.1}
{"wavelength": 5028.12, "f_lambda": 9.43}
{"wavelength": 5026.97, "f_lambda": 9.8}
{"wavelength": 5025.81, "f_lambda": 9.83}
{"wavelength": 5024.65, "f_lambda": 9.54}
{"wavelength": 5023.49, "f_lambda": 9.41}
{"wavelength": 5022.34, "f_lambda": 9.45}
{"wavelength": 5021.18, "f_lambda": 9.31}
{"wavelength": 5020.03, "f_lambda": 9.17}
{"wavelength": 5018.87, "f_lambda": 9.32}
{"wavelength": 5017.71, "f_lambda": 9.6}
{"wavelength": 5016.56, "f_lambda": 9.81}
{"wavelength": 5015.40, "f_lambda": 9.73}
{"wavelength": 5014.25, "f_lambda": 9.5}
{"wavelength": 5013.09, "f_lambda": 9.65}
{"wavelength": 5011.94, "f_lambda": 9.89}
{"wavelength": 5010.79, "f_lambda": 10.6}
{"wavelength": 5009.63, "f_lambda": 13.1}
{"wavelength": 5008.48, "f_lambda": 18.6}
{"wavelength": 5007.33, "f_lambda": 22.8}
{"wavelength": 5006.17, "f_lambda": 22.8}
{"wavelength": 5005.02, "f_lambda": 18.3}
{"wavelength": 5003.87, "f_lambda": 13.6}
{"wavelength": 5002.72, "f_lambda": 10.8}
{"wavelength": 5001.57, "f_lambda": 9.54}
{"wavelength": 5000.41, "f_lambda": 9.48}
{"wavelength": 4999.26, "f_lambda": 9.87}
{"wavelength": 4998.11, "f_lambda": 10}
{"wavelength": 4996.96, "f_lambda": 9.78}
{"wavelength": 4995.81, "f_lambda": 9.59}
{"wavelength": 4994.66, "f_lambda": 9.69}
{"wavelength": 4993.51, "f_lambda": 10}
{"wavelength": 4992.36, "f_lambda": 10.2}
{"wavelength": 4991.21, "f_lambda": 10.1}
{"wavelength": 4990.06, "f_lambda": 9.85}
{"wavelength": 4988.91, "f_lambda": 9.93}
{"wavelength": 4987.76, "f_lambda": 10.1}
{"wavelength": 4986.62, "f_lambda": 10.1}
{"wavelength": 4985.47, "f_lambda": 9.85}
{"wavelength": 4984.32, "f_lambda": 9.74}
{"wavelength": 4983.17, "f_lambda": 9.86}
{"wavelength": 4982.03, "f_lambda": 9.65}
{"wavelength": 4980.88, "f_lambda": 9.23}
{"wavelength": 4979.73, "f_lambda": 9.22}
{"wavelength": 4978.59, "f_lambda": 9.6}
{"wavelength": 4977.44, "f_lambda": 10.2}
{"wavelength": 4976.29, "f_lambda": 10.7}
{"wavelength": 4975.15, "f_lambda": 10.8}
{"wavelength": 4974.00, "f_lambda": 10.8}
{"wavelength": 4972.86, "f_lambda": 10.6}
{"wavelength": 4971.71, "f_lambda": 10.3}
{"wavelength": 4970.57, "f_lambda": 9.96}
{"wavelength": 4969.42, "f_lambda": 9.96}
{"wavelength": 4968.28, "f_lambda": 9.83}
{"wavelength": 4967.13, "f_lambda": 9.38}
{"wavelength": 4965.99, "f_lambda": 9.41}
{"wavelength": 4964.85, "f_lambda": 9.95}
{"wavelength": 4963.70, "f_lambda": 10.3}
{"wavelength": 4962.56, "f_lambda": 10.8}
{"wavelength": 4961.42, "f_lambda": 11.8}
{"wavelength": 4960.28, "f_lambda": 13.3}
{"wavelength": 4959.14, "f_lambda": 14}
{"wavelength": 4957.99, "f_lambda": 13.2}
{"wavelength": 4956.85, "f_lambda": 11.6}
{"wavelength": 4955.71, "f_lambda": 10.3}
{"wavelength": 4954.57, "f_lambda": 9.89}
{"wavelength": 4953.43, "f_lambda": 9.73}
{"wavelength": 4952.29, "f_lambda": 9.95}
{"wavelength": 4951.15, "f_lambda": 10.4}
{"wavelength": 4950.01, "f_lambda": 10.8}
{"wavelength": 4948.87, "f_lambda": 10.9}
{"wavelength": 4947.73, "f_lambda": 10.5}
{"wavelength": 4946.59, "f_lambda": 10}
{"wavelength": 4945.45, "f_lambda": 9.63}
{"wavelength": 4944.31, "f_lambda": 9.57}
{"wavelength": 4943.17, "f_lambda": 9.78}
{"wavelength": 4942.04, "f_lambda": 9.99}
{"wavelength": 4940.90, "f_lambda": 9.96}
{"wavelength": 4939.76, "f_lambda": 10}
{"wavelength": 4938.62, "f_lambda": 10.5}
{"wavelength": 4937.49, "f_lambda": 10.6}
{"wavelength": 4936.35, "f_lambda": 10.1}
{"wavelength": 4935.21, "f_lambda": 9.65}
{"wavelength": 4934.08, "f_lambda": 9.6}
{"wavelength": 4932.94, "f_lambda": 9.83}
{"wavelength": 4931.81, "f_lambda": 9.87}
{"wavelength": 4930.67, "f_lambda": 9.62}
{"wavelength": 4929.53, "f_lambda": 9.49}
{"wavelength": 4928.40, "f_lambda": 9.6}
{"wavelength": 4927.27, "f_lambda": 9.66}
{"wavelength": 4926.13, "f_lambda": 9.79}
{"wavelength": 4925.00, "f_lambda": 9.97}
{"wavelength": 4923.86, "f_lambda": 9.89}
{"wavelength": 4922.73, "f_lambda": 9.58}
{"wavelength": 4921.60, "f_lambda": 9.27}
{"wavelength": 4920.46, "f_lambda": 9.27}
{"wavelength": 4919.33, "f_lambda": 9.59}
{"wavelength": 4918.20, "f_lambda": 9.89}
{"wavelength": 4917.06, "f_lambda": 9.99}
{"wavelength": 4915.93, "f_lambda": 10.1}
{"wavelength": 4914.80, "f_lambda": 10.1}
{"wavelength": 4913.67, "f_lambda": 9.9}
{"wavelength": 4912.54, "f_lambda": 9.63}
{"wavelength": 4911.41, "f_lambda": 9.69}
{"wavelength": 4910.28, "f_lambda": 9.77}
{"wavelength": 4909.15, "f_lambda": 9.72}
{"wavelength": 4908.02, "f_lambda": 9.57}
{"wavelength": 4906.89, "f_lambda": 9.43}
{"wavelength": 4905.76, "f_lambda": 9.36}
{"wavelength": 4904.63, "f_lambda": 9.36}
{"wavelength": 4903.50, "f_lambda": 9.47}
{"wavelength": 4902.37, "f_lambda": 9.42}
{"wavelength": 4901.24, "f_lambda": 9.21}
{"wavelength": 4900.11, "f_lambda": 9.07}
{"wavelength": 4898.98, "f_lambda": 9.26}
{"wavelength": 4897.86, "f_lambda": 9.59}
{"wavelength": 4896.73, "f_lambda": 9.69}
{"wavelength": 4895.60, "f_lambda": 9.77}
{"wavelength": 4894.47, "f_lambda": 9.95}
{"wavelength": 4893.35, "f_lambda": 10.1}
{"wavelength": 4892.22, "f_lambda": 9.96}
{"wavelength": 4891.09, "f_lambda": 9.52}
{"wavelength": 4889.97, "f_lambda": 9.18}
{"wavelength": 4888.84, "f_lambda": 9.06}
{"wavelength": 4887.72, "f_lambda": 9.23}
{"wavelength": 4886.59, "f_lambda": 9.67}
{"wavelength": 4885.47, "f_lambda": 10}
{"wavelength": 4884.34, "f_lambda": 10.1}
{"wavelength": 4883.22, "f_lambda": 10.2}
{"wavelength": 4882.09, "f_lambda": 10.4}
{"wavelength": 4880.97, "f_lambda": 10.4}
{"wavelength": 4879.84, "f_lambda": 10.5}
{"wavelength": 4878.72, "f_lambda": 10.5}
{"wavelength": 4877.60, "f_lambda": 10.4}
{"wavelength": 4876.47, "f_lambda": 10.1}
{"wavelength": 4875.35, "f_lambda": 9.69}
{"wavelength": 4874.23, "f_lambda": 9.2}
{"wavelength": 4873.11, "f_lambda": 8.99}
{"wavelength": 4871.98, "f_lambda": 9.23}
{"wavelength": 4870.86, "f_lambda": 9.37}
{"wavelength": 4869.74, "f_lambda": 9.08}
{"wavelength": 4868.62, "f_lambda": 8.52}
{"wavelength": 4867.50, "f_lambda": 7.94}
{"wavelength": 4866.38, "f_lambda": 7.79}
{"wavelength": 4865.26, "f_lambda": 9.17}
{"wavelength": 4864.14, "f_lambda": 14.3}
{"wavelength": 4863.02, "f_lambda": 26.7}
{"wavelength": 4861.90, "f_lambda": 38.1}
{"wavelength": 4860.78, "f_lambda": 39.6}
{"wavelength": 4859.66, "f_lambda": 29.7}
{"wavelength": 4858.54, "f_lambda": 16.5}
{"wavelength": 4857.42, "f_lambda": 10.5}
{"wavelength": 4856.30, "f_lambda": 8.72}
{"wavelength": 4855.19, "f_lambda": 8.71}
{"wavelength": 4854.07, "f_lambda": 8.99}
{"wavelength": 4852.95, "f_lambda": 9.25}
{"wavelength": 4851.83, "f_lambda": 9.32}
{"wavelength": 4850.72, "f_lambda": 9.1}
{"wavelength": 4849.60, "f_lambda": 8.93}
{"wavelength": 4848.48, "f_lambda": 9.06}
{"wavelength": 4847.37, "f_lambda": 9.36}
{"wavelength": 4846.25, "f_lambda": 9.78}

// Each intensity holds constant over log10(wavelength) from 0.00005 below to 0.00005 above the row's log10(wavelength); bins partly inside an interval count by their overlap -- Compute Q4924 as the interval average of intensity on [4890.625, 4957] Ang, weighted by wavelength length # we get 9.83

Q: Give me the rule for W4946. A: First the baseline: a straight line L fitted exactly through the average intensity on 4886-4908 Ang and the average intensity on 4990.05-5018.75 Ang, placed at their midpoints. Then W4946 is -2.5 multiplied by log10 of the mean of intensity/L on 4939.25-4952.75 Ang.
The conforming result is 0.05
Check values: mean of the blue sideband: 9.49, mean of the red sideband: 11.9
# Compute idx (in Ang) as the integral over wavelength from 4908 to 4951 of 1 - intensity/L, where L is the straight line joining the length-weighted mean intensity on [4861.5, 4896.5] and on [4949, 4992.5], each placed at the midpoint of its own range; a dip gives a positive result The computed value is 3.3 Ang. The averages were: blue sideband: 11.1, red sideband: 10.4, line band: 9.89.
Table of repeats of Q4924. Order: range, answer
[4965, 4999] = 9.95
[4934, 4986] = 10.4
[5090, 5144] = 9.61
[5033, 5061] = 9.88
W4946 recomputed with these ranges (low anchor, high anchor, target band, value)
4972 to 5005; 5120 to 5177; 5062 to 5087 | 0.03 mag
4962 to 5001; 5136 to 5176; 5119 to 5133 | -0.01 mag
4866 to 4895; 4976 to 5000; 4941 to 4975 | -0.08 mag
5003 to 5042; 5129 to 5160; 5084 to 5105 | 0.01 mag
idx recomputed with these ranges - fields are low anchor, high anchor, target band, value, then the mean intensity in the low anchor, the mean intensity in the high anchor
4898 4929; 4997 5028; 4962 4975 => 0.7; 9.62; 11.6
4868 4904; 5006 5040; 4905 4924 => 0.4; 9.65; 10.7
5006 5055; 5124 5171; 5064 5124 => 1.0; 10.5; 9.29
